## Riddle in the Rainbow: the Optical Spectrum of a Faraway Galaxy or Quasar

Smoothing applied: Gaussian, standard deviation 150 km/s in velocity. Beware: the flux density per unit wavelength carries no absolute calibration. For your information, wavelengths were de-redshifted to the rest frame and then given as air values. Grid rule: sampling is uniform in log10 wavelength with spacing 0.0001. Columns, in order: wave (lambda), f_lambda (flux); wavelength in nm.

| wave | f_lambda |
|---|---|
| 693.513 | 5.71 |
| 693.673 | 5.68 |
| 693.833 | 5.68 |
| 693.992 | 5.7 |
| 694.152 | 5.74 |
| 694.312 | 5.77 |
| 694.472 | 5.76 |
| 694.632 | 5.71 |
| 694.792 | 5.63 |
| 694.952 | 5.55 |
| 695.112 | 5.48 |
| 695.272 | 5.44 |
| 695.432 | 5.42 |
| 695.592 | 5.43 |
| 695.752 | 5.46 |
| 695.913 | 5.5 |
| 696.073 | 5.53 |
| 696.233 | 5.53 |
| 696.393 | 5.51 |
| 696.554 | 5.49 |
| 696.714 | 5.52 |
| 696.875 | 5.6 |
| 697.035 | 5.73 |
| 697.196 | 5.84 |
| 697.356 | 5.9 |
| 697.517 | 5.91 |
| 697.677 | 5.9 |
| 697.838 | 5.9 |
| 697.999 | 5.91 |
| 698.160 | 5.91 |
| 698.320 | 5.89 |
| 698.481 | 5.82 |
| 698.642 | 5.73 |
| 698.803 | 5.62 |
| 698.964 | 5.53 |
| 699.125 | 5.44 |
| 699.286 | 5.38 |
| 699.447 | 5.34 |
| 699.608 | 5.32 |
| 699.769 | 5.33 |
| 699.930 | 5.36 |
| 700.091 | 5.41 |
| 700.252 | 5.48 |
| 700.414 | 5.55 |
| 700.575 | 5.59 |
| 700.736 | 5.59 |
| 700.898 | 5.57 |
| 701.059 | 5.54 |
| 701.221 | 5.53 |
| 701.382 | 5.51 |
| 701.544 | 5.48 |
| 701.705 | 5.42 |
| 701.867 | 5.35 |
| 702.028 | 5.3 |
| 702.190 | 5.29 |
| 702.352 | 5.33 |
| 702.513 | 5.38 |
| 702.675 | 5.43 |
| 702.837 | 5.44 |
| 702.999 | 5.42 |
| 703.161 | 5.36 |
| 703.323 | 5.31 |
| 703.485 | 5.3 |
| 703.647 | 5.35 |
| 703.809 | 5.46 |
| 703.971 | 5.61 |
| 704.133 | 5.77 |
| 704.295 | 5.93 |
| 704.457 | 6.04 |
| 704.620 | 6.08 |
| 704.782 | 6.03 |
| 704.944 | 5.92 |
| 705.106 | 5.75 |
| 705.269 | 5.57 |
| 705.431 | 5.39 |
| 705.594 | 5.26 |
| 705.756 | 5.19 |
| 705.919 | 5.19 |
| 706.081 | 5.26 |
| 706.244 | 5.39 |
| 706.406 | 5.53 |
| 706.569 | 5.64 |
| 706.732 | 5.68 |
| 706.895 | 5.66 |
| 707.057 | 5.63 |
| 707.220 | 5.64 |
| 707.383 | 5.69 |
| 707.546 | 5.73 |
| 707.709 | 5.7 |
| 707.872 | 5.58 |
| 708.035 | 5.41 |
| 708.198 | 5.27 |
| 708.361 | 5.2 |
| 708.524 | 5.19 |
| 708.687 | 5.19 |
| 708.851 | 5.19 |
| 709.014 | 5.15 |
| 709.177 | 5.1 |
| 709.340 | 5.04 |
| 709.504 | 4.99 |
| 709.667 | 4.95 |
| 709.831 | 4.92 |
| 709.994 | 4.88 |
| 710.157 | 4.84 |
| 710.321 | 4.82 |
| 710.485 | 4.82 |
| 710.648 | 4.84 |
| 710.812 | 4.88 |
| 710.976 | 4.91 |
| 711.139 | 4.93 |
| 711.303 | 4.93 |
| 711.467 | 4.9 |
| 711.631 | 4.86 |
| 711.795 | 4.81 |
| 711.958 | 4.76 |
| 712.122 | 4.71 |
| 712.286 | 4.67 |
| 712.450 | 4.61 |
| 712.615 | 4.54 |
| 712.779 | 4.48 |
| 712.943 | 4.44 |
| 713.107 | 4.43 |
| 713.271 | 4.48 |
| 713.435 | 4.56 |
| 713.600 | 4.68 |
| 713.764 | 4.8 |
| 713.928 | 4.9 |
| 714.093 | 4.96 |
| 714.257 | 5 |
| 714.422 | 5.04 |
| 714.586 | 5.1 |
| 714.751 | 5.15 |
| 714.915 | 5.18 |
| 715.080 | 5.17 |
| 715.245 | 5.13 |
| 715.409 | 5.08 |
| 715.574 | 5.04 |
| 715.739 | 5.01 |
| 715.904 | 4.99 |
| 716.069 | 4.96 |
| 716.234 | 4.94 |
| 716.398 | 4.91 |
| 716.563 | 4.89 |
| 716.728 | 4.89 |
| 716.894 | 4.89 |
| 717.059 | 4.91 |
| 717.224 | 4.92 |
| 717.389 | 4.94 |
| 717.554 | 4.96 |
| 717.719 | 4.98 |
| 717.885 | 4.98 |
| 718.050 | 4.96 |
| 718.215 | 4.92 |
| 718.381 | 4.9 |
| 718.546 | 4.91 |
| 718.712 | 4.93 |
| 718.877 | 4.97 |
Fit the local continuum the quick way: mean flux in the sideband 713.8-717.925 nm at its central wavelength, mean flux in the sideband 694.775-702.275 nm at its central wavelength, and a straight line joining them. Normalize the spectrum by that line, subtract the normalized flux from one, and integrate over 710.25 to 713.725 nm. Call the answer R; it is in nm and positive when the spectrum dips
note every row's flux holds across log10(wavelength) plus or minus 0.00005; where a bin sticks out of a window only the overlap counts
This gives 0.27 nm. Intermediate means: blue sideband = 5.56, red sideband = 4.99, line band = 4.72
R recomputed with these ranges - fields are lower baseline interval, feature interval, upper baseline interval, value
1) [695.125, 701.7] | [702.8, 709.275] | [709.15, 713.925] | -0.49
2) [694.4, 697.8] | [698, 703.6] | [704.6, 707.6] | 0.12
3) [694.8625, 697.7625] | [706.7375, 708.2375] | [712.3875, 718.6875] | -0.12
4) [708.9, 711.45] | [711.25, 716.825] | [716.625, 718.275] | 0.09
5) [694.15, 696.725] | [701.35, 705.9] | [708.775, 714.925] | -0.28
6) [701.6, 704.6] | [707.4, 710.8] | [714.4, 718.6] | 0.08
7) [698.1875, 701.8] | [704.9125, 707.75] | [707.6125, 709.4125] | -0.10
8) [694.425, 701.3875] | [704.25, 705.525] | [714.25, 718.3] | -0.11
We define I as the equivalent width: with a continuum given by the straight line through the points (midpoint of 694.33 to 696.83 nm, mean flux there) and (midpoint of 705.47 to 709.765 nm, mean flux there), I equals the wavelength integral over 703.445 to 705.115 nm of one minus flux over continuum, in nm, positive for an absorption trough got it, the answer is -0.11 nm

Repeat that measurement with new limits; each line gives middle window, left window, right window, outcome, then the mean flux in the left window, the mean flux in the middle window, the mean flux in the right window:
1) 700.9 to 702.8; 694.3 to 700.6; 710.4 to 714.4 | -0.03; 5.6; 5.42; 4.75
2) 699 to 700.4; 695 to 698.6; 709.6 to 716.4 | 0.03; 5.66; 5.4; 4.86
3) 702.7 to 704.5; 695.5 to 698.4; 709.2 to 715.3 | -0.07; 5.69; 5.53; 4.84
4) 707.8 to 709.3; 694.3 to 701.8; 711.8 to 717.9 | -0.03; 5.59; 5.25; 4.87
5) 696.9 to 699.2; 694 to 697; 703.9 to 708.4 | -0.09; 5.56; 5.78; 5.6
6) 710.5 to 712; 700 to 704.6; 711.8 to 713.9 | -0.04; 5.5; 4.87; 4.61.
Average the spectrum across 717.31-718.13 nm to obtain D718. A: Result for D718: 4.96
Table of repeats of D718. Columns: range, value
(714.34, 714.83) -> 5.1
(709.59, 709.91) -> 4.93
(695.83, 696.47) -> 5.52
